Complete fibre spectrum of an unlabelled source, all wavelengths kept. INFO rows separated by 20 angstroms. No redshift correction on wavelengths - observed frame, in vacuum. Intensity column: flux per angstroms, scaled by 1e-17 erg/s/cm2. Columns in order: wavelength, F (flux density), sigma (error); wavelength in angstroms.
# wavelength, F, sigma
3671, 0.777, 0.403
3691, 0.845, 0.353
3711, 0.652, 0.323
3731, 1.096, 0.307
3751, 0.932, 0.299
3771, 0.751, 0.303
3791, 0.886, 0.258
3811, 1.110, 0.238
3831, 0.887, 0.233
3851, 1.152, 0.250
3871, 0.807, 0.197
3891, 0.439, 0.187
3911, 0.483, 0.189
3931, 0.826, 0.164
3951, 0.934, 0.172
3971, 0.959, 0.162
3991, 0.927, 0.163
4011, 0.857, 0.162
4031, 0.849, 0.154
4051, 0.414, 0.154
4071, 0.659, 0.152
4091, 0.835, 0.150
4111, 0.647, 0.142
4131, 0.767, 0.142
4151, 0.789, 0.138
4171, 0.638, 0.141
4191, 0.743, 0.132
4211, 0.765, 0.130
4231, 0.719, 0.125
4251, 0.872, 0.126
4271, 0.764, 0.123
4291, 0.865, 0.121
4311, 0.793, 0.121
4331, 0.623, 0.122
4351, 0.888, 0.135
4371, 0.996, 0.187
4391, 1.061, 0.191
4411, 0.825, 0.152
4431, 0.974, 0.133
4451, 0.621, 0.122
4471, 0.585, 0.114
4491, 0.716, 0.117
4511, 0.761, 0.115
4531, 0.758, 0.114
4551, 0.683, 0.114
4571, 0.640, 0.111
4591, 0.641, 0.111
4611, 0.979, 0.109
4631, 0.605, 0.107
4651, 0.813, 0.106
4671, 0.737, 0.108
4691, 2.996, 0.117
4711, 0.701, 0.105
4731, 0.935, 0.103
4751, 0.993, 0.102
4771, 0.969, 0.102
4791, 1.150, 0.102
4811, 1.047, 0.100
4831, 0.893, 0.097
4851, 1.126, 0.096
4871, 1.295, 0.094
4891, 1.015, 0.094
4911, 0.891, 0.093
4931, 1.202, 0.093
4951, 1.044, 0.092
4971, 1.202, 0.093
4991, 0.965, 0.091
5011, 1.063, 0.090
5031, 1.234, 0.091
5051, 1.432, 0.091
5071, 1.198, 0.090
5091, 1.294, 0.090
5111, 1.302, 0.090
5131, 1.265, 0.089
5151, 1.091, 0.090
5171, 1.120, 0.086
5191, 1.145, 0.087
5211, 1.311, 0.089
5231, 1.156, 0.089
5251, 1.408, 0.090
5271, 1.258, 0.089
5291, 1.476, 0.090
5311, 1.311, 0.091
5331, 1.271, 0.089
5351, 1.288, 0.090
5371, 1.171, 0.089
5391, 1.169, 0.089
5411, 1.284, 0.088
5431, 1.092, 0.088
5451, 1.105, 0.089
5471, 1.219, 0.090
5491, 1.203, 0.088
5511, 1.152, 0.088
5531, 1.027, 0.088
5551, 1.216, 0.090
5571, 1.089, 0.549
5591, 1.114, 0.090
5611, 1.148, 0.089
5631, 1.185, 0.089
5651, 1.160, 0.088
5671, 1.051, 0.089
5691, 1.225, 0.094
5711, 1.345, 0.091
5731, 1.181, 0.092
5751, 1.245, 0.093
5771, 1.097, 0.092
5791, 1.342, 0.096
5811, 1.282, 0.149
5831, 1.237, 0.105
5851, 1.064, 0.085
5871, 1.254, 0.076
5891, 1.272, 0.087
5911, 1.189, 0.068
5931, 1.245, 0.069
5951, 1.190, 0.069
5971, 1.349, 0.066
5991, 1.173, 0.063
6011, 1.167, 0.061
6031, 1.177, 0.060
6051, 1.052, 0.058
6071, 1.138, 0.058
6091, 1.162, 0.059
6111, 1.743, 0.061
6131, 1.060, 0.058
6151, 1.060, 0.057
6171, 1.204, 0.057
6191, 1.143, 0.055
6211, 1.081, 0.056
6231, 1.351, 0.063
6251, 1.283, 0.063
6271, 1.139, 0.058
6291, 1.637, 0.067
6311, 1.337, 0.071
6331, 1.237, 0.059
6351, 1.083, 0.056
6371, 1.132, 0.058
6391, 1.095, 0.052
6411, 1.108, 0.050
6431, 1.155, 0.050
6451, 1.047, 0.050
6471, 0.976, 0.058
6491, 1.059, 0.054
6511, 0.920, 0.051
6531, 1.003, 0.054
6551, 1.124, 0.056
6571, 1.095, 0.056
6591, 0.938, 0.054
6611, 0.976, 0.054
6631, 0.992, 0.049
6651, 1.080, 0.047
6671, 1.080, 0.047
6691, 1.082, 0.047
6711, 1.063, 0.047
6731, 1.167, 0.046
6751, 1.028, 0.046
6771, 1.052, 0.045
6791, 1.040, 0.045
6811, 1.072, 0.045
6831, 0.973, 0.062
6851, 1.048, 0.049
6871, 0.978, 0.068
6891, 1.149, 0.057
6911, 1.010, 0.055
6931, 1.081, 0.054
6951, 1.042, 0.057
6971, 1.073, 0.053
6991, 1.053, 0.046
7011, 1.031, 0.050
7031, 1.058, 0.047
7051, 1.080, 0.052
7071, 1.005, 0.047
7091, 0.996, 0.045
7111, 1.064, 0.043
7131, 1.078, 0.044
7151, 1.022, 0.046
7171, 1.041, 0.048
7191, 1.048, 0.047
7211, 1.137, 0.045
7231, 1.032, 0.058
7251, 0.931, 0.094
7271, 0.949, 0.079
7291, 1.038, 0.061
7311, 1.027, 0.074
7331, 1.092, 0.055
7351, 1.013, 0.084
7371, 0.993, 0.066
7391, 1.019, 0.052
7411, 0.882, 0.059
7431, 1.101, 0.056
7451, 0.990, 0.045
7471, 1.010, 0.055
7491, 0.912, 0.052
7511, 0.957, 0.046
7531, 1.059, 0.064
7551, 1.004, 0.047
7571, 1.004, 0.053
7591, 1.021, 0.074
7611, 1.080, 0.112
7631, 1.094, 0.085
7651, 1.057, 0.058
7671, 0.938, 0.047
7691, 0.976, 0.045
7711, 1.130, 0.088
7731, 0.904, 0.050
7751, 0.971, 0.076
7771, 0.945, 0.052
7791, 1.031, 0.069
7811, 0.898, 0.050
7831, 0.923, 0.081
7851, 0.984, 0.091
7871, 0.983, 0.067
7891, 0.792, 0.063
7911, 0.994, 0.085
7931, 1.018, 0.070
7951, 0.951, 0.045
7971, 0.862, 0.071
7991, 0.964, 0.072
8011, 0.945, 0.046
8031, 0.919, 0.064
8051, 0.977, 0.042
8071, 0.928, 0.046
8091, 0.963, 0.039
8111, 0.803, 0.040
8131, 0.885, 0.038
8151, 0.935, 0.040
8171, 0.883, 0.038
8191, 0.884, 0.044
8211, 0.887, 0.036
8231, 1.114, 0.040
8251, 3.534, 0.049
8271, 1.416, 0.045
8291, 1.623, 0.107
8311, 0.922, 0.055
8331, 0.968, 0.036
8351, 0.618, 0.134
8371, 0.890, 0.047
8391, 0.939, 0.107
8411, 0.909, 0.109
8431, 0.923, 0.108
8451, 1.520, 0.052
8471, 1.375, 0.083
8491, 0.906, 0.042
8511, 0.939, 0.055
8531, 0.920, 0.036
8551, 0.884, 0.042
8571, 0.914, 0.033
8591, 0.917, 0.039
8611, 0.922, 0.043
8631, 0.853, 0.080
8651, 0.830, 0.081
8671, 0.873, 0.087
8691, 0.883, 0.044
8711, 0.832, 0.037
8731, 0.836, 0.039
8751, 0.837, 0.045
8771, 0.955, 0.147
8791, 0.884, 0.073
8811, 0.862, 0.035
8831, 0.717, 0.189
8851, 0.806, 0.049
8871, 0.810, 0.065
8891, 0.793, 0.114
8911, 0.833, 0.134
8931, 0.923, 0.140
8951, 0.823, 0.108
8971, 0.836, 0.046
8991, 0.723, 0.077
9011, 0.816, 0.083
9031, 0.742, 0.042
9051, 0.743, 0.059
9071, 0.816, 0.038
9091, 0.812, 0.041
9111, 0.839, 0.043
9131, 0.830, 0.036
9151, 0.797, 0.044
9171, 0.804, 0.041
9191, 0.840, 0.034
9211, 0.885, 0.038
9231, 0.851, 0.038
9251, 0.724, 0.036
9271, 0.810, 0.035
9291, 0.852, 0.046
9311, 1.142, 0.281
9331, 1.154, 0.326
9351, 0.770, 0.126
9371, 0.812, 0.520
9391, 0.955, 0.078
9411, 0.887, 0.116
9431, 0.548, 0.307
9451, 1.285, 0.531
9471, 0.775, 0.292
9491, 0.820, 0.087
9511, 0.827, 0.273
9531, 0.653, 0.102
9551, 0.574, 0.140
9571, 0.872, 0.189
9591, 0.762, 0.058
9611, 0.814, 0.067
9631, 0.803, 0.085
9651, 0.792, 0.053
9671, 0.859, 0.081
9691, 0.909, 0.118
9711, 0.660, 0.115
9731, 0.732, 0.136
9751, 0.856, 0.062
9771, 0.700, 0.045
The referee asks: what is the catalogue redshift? 0.258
